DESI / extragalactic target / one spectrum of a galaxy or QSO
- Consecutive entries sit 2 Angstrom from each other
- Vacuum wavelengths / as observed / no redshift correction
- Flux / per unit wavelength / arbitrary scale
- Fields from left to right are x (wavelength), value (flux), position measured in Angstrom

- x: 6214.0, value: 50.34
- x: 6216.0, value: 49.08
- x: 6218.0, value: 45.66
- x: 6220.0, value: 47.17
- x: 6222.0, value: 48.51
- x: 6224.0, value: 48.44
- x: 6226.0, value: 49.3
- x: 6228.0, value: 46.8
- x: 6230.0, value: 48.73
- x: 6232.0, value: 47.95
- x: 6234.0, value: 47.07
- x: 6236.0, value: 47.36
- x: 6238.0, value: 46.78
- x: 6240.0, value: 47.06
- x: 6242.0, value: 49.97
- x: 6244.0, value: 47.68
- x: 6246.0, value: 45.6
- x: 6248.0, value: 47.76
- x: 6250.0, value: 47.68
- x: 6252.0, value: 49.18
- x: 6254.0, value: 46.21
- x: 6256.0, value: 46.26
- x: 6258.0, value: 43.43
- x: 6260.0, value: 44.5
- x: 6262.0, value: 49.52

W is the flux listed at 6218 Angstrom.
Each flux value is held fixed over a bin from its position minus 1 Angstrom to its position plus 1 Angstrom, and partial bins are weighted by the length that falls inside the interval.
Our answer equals 45.66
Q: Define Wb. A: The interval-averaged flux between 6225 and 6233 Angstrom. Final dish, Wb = 48.2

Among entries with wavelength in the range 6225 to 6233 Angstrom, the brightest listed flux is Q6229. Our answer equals 49.3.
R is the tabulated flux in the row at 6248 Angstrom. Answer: 47.76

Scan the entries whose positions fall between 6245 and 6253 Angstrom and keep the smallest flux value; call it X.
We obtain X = 45.6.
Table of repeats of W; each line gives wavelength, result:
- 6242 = 49.97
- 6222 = 48.51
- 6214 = 50.34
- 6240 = 47.06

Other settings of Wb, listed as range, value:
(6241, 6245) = 48.8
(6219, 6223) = 47.8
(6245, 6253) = 47.6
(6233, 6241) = 47.1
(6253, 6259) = 45.3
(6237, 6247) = 47.4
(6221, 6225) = 48.5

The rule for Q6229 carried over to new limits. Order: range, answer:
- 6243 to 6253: 49.18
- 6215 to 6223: 49.08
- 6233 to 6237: 47.36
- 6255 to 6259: 46.26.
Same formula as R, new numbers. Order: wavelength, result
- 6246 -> 45.6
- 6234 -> 47.07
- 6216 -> 49.08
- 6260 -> 44.5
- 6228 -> 46.8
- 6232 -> 47.95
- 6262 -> 49.52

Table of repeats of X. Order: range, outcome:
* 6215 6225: 45.66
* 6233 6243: 46.78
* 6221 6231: 46.8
